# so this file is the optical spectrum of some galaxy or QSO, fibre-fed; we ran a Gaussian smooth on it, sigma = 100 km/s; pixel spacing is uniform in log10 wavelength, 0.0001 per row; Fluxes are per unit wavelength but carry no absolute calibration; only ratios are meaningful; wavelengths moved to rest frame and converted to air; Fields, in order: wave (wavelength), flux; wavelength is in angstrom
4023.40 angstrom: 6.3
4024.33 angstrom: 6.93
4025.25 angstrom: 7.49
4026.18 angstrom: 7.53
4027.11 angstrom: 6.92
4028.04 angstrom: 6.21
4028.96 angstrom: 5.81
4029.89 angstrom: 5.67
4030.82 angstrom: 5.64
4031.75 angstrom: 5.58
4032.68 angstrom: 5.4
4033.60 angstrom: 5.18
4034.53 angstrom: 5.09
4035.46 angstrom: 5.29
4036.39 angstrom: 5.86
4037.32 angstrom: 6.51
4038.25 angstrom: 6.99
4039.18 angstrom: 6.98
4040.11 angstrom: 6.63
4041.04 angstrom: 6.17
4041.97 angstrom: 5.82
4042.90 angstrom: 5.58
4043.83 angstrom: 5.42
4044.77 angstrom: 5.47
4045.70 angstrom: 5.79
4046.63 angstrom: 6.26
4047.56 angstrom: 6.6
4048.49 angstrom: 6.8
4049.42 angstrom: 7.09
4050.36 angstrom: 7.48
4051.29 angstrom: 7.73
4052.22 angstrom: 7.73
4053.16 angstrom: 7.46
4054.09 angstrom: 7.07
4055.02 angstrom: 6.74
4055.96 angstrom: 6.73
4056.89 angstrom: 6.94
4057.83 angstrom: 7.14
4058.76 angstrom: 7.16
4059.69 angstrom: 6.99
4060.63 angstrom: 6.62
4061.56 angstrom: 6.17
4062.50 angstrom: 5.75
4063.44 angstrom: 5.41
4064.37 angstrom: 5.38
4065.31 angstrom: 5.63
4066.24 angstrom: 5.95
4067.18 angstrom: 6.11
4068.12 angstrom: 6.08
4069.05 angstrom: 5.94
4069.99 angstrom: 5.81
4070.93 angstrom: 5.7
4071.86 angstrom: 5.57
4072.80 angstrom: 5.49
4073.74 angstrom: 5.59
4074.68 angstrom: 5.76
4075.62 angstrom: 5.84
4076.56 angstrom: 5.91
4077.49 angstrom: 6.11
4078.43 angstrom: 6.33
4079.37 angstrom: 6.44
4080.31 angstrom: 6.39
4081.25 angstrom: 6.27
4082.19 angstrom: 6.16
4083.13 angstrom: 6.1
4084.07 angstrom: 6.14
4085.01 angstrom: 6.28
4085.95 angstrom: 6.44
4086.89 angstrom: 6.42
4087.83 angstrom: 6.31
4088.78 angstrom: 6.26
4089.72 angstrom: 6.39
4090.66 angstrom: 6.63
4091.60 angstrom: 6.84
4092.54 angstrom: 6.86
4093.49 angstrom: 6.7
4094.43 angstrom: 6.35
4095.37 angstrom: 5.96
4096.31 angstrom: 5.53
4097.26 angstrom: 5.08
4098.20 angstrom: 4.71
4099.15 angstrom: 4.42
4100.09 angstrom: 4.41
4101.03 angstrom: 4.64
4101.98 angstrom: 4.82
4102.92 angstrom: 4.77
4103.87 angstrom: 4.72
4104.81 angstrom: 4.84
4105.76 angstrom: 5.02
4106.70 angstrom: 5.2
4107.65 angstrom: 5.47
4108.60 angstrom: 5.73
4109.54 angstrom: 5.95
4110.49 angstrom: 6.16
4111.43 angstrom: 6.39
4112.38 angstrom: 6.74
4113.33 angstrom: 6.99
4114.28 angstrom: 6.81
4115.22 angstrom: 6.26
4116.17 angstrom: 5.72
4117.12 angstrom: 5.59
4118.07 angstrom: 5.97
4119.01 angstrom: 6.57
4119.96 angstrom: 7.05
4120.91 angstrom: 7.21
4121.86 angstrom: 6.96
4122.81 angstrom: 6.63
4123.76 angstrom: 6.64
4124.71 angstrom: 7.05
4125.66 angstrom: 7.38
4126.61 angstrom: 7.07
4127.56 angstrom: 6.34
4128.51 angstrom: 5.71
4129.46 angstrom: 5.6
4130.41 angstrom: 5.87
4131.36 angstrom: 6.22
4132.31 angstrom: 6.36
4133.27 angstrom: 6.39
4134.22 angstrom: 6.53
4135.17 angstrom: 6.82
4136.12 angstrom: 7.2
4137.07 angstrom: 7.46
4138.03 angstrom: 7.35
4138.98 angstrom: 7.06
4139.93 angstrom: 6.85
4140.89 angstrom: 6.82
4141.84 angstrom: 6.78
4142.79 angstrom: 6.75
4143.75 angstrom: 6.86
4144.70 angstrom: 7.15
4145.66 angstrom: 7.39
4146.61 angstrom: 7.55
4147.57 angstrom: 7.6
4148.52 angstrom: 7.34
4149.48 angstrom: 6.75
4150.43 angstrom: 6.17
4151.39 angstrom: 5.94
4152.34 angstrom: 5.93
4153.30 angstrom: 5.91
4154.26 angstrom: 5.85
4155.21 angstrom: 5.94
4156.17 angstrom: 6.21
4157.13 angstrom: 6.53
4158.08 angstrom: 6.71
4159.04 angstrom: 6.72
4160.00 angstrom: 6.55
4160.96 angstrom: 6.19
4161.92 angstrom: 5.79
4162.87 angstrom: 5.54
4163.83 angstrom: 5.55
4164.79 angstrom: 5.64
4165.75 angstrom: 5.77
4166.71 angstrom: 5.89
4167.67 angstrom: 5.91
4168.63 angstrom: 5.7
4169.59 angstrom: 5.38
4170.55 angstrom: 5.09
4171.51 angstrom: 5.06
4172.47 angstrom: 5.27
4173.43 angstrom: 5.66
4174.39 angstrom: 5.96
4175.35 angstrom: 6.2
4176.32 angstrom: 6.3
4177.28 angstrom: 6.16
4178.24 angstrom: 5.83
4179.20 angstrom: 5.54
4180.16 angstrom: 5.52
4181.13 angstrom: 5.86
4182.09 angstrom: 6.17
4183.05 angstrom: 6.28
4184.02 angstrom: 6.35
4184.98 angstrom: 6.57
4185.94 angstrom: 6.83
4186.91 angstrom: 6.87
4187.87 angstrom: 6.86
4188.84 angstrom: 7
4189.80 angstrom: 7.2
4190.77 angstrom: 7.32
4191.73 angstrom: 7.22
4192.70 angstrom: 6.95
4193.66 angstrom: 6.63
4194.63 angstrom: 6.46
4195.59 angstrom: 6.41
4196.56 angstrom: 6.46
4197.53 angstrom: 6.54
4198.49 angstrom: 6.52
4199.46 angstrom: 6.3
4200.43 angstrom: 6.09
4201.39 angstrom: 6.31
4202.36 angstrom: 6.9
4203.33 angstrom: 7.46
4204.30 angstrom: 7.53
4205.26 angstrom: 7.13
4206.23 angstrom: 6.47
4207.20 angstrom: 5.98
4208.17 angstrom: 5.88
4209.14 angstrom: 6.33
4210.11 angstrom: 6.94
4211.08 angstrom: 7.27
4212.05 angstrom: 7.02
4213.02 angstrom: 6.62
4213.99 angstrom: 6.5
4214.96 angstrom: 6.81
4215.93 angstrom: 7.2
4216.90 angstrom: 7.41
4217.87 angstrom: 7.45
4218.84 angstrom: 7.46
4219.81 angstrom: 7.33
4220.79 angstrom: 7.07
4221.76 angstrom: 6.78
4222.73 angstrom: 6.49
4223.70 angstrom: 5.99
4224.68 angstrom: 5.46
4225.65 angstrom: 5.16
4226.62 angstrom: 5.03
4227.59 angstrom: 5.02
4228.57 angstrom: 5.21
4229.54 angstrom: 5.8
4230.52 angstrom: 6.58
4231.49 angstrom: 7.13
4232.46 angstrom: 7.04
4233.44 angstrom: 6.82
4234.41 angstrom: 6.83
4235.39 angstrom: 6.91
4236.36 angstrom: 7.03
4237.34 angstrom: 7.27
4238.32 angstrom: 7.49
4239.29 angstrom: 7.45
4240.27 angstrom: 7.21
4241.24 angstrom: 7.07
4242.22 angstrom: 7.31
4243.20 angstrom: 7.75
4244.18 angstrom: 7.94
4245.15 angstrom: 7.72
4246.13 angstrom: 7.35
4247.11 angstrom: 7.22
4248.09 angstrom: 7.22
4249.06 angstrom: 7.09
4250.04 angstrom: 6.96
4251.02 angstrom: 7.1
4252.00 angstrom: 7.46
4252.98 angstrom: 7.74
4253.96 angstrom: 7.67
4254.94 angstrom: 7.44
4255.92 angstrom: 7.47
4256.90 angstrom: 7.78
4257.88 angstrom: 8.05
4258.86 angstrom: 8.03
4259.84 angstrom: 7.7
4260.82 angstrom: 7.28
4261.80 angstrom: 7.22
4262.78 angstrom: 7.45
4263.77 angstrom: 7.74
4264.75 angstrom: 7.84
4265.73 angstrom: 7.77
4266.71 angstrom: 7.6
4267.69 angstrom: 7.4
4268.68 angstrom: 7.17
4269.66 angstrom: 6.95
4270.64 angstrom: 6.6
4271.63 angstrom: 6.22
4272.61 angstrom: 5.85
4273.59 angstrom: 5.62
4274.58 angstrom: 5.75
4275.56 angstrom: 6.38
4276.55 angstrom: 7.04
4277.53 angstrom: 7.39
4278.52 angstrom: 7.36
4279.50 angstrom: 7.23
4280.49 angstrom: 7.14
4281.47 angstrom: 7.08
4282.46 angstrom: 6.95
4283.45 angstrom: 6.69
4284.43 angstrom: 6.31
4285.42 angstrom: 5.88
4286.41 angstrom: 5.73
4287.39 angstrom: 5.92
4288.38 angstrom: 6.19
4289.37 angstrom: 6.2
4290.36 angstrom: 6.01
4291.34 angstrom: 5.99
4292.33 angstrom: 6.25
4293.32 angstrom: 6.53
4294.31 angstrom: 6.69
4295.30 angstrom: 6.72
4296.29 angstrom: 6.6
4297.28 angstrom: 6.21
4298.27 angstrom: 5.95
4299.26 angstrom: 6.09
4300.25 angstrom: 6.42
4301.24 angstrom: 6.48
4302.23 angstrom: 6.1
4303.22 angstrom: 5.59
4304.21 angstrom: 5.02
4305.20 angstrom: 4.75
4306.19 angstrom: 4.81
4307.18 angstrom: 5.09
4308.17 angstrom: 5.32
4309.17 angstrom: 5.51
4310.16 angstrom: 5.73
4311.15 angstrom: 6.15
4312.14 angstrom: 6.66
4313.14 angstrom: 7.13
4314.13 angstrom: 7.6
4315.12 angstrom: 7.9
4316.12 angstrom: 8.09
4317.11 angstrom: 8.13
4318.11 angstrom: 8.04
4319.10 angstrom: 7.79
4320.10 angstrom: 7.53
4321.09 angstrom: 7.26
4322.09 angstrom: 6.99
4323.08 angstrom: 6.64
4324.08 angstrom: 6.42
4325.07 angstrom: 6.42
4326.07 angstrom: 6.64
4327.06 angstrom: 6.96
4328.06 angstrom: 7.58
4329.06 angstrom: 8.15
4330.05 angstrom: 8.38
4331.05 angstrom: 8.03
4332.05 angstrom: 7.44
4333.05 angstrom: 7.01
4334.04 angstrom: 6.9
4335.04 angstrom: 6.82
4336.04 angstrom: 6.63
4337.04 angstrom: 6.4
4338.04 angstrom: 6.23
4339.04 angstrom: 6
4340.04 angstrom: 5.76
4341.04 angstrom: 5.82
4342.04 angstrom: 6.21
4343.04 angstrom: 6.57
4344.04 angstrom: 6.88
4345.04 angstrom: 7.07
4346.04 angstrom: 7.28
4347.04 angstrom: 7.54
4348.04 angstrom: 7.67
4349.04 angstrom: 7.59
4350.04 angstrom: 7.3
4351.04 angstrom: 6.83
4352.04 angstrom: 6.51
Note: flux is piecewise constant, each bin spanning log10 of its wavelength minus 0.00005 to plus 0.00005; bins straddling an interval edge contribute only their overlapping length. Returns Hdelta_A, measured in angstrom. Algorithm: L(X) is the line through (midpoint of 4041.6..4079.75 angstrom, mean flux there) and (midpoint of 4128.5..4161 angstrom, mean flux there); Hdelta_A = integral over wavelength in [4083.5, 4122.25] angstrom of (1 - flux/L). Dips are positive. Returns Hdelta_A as 3.12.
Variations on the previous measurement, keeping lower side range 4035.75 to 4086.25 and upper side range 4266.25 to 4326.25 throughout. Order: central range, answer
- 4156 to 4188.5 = 2.0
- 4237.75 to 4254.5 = -2.4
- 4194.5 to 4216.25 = -0.7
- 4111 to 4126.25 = -0.7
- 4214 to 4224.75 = -0.7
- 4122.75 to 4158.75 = -1.6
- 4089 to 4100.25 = 0.8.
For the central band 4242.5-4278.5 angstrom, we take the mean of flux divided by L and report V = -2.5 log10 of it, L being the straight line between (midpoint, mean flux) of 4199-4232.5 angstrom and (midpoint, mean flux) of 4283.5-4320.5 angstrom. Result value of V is -0.13 mag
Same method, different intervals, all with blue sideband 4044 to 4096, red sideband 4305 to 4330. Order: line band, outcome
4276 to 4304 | 0.055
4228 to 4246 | -0.057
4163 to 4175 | 0.172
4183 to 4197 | -0.032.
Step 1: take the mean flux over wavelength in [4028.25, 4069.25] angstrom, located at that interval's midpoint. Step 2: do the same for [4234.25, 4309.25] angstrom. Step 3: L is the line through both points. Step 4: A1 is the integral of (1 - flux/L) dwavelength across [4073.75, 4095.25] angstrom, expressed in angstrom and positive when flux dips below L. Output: 0.21 angstrom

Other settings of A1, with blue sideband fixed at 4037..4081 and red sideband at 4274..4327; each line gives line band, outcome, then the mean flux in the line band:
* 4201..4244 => -1.9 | 6.73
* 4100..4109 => 1.9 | 4.98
